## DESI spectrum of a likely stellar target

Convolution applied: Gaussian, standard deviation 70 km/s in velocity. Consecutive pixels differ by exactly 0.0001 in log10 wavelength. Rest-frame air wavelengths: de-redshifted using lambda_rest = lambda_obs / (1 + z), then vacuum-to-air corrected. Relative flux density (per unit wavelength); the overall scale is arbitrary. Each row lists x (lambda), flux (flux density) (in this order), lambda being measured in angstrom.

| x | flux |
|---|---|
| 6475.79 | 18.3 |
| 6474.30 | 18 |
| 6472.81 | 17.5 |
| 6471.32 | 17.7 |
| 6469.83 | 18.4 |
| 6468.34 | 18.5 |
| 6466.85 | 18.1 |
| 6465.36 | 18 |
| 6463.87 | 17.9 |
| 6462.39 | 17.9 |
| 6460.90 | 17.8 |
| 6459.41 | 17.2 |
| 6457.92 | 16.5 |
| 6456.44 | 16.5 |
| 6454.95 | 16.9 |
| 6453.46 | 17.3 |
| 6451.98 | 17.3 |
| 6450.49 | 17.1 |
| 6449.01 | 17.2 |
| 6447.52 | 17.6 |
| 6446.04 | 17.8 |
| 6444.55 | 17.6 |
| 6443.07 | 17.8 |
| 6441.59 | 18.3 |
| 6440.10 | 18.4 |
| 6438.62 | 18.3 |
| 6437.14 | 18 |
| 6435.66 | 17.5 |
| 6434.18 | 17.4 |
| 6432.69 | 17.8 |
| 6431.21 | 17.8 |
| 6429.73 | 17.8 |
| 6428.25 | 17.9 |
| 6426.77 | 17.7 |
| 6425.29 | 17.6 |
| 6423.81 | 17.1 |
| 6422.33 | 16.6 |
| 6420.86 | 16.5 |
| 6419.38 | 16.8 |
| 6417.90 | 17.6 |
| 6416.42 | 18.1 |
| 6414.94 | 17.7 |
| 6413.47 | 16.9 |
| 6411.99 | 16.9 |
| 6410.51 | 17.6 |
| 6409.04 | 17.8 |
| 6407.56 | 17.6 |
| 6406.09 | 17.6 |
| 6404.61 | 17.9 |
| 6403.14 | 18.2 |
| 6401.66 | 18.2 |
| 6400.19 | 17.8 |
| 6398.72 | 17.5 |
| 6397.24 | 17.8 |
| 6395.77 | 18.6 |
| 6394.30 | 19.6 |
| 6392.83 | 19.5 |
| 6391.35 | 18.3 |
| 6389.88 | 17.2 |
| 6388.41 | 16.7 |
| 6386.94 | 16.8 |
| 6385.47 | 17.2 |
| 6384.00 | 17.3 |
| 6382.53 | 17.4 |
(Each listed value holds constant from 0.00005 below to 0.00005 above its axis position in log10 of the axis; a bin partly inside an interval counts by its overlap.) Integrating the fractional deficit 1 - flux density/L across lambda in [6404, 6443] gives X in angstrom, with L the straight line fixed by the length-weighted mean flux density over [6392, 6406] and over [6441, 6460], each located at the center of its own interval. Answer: 0.52 angstrom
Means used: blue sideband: 18.3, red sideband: 17.3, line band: 17.6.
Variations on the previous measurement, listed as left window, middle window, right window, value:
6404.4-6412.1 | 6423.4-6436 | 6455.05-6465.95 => -0.1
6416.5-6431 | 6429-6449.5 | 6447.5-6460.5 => -0.7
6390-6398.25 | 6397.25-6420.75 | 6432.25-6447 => 1.0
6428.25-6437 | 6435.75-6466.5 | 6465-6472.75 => 0.5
